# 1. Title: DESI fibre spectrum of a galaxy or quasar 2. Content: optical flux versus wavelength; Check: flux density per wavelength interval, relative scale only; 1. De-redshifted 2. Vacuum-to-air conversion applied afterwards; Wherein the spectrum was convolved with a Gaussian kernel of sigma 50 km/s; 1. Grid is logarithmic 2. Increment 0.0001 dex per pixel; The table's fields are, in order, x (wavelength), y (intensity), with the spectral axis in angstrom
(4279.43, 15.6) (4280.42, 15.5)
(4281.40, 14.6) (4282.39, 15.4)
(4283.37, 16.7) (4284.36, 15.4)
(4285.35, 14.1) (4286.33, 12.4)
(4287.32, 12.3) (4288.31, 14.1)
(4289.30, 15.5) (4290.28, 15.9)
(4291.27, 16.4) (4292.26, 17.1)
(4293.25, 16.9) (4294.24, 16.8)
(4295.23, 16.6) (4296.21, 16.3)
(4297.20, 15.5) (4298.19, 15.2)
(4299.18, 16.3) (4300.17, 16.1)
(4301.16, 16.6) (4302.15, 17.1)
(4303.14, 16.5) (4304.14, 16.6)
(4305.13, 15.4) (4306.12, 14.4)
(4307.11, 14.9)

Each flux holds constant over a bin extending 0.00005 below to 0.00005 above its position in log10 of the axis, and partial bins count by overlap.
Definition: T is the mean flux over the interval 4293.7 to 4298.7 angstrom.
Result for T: 16.1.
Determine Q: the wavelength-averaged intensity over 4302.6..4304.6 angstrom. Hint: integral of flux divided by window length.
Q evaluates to 16.5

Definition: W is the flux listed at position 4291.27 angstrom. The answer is 16.4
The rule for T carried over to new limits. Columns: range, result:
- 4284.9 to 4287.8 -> 12.9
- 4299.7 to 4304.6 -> 16.6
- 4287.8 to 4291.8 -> 15.5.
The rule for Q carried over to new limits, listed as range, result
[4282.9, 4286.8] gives 14.7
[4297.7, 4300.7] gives 15.9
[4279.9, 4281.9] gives 15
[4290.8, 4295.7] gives 16.7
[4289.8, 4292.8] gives 16.4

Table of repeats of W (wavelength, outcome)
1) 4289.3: 15.5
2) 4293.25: 16.9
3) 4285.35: 14.1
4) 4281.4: 14.6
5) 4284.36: 15.4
